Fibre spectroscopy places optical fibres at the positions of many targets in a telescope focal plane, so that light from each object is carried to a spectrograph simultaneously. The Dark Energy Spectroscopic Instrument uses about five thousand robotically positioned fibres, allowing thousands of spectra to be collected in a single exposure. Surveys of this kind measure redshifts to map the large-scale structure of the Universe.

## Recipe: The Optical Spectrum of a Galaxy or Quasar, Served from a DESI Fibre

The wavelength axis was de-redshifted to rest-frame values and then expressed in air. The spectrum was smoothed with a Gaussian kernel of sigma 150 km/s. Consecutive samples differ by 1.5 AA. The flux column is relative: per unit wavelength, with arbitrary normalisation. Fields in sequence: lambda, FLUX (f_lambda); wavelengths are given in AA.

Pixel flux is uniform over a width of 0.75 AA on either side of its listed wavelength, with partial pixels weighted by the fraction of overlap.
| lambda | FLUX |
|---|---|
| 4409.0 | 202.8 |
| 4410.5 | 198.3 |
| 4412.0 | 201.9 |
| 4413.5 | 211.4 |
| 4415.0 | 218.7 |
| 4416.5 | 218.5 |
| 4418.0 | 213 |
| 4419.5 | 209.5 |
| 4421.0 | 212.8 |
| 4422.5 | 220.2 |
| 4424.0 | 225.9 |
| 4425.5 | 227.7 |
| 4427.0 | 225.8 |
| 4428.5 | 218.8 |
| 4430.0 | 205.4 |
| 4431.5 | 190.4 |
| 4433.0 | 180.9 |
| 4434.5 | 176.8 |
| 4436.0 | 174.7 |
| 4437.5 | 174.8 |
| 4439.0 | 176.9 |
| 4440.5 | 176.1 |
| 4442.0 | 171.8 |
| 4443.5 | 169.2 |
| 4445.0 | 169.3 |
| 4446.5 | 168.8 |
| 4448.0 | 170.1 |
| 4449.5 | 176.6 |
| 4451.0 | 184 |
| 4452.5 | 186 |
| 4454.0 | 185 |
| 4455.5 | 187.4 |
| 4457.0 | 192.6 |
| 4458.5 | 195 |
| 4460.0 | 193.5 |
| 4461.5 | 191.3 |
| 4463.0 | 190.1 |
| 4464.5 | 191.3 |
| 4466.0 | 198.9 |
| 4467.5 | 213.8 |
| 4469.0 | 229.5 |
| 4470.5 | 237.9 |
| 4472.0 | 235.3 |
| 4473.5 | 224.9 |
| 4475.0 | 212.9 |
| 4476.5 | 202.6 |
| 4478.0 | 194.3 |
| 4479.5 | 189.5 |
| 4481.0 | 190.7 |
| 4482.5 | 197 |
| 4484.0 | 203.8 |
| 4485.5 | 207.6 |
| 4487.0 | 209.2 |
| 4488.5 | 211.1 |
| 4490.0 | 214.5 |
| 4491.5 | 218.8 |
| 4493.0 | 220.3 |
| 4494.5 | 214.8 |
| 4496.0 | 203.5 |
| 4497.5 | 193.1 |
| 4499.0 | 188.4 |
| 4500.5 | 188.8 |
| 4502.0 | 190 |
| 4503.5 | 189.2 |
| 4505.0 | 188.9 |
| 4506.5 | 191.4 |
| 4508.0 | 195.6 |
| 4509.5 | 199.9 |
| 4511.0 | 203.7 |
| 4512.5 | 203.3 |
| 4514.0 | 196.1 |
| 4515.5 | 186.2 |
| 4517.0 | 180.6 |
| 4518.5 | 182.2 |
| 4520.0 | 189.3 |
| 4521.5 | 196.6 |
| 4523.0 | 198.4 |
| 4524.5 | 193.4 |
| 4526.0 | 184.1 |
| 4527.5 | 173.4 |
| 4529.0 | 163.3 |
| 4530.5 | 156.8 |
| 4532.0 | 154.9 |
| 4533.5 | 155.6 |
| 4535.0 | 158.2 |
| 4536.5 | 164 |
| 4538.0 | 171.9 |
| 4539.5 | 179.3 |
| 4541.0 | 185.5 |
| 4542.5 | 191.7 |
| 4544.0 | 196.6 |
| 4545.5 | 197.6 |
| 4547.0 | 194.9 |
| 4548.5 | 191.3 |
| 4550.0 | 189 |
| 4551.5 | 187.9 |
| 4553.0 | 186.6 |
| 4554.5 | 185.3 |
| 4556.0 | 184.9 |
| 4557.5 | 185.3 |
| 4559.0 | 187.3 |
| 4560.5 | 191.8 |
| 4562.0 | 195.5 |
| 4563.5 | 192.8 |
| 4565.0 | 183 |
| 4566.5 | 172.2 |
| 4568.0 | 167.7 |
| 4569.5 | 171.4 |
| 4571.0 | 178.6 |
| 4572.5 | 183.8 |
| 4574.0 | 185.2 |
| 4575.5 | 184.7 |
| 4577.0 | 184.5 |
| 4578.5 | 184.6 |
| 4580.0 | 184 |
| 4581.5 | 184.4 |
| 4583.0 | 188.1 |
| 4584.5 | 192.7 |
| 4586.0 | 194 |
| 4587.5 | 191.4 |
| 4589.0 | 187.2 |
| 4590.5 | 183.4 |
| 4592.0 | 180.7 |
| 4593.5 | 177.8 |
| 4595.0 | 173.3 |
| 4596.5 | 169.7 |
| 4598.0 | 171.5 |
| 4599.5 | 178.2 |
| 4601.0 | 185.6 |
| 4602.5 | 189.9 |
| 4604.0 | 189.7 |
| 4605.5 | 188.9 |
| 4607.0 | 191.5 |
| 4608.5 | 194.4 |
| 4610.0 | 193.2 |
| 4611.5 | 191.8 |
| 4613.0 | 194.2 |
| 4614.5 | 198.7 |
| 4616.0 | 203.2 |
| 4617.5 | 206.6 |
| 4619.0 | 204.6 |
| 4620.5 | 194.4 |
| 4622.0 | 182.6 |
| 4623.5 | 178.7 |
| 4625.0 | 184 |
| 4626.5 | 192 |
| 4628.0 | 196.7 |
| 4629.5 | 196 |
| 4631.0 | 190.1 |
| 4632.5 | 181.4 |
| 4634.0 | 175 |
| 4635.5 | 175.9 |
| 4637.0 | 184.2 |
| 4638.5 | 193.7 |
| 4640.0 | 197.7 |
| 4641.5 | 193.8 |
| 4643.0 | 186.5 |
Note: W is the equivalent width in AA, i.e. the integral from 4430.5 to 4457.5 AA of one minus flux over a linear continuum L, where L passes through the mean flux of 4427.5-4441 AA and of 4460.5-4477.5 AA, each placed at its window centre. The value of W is 2.11 AA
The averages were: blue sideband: 187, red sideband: 211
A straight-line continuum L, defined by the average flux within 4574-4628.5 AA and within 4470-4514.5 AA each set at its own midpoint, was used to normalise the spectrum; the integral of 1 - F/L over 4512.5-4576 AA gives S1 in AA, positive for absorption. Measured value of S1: 4.4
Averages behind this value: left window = 204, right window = 188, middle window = 182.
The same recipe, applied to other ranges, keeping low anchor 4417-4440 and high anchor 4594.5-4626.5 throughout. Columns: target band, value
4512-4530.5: 0.9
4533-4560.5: 1.4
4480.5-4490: -0.3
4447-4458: 1.0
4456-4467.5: 0.3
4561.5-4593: 1.2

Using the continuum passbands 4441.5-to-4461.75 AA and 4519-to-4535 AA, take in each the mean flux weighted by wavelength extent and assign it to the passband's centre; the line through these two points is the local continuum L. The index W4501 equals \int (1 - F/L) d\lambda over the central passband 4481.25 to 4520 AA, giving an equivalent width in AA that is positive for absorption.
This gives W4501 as -4.59 AA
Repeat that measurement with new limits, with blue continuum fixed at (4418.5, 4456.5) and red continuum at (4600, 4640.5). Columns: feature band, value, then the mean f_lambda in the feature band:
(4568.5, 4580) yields 0.5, 182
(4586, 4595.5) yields 0.4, 183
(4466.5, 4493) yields -2.9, 212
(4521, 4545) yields 1.8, 176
